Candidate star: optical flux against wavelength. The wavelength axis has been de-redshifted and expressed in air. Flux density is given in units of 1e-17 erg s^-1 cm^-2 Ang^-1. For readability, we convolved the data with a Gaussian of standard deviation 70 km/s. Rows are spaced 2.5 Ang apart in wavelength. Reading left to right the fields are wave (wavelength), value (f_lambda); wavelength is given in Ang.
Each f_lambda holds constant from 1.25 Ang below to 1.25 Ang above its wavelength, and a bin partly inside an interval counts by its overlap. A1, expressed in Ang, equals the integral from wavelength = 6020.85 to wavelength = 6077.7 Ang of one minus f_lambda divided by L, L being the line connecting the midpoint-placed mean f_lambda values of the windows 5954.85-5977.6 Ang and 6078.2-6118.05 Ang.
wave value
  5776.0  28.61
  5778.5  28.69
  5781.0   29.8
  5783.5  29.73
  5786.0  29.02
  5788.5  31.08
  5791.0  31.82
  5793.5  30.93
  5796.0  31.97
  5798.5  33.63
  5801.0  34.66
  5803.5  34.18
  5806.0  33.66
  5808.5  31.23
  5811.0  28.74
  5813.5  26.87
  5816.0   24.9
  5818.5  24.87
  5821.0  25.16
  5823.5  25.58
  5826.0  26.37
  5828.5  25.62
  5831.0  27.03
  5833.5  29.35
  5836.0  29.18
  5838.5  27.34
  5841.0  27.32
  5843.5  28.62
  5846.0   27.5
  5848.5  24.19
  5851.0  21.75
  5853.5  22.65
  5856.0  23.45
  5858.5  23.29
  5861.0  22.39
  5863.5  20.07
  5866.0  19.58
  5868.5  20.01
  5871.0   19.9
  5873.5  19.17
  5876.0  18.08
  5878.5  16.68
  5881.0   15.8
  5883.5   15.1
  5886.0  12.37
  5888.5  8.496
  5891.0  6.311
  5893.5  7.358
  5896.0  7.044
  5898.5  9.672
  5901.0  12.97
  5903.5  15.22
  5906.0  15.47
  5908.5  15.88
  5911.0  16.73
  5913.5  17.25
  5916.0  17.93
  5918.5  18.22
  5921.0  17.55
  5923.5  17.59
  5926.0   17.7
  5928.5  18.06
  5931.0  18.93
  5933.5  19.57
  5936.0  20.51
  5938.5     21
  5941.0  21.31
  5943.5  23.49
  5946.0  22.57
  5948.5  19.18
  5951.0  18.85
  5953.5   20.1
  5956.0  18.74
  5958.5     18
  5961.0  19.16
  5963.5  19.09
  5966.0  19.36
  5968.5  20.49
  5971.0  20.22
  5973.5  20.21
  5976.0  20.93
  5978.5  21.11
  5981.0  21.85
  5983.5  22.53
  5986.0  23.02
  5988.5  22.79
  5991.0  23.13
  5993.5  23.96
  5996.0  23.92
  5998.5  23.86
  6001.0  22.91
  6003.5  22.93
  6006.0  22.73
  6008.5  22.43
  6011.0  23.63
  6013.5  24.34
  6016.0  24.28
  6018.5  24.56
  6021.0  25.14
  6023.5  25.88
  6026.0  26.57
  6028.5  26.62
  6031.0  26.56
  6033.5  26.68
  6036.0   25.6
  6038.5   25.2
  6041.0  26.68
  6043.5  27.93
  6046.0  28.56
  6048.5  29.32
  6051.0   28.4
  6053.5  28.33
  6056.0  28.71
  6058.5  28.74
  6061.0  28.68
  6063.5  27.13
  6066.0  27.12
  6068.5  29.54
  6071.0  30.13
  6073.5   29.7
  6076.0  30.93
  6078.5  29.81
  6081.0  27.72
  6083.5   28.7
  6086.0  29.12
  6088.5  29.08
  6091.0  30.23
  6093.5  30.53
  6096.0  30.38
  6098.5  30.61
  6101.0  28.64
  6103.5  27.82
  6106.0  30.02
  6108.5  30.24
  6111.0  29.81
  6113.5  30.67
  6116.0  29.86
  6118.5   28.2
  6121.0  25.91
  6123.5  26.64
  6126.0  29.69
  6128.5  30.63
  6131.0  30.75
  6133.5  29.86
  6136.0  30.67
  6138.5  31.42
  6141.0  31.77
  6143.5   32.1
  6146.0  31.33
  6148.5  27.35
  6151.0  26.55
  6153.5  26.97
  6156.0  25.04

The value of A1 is -4.3 Ang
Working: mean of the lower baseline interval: 19.6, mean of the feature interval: 27.8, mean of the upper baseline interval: 29.5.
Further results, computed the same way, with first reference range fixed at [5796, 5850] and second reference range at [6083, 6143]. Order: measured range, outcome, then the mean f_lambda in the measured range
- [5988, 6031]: 7.4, 24.2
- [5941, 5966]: 7.8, 20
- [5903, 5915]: 5.2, 16.2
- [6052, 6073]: 0.6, 28.6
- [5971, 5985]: 3.8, 21.3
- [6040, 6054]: 0.6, 28.2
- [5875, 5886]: 4.9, 15.9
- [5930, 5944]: 4.0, 20.7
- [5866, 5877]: 3.6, 19.4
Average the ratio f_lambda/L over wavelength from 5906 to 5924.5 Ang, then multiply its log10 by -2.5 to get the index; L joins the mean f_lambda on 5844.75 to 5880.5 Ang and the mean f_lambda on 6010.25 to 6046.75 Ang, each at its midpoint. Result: 0.30 mag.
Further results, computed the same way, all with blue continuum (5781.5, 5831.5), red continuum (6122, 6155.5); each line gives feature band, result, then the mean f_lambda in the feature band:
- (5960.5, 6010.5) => 0.32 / 21.9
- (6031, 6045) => 0.12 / 26.5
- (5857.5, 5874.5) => 0.39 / 20.6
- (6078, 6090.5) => 0.02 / 28.9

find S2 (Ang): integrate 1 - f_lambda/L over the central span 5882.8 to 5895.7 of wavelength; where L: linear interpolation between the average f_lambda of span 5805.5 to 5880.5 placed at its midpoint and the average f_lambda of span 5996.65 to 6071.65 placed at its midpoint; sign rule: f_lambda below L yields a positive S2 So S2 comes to 7.99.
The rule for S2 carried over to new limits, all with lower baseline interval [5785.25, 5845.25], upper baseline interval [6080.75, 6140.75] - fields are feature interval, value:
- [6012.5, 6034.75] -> 2.9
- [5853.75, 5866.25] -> 3.1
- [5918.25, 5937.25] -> 7.0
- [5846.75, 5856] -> 1.9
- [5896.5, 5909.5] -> 7.0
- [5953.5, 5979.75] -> 8.6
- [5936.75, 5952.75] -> 4.5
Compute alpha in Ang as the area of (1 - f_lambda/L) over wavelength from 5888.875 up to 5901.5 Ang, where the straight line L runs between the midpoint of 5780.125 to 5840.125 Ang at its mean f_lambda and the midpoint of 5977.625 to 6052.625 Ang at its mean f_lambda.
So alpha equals 8.8 Ang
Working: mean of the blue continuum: 29.3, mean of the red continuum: 24.8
